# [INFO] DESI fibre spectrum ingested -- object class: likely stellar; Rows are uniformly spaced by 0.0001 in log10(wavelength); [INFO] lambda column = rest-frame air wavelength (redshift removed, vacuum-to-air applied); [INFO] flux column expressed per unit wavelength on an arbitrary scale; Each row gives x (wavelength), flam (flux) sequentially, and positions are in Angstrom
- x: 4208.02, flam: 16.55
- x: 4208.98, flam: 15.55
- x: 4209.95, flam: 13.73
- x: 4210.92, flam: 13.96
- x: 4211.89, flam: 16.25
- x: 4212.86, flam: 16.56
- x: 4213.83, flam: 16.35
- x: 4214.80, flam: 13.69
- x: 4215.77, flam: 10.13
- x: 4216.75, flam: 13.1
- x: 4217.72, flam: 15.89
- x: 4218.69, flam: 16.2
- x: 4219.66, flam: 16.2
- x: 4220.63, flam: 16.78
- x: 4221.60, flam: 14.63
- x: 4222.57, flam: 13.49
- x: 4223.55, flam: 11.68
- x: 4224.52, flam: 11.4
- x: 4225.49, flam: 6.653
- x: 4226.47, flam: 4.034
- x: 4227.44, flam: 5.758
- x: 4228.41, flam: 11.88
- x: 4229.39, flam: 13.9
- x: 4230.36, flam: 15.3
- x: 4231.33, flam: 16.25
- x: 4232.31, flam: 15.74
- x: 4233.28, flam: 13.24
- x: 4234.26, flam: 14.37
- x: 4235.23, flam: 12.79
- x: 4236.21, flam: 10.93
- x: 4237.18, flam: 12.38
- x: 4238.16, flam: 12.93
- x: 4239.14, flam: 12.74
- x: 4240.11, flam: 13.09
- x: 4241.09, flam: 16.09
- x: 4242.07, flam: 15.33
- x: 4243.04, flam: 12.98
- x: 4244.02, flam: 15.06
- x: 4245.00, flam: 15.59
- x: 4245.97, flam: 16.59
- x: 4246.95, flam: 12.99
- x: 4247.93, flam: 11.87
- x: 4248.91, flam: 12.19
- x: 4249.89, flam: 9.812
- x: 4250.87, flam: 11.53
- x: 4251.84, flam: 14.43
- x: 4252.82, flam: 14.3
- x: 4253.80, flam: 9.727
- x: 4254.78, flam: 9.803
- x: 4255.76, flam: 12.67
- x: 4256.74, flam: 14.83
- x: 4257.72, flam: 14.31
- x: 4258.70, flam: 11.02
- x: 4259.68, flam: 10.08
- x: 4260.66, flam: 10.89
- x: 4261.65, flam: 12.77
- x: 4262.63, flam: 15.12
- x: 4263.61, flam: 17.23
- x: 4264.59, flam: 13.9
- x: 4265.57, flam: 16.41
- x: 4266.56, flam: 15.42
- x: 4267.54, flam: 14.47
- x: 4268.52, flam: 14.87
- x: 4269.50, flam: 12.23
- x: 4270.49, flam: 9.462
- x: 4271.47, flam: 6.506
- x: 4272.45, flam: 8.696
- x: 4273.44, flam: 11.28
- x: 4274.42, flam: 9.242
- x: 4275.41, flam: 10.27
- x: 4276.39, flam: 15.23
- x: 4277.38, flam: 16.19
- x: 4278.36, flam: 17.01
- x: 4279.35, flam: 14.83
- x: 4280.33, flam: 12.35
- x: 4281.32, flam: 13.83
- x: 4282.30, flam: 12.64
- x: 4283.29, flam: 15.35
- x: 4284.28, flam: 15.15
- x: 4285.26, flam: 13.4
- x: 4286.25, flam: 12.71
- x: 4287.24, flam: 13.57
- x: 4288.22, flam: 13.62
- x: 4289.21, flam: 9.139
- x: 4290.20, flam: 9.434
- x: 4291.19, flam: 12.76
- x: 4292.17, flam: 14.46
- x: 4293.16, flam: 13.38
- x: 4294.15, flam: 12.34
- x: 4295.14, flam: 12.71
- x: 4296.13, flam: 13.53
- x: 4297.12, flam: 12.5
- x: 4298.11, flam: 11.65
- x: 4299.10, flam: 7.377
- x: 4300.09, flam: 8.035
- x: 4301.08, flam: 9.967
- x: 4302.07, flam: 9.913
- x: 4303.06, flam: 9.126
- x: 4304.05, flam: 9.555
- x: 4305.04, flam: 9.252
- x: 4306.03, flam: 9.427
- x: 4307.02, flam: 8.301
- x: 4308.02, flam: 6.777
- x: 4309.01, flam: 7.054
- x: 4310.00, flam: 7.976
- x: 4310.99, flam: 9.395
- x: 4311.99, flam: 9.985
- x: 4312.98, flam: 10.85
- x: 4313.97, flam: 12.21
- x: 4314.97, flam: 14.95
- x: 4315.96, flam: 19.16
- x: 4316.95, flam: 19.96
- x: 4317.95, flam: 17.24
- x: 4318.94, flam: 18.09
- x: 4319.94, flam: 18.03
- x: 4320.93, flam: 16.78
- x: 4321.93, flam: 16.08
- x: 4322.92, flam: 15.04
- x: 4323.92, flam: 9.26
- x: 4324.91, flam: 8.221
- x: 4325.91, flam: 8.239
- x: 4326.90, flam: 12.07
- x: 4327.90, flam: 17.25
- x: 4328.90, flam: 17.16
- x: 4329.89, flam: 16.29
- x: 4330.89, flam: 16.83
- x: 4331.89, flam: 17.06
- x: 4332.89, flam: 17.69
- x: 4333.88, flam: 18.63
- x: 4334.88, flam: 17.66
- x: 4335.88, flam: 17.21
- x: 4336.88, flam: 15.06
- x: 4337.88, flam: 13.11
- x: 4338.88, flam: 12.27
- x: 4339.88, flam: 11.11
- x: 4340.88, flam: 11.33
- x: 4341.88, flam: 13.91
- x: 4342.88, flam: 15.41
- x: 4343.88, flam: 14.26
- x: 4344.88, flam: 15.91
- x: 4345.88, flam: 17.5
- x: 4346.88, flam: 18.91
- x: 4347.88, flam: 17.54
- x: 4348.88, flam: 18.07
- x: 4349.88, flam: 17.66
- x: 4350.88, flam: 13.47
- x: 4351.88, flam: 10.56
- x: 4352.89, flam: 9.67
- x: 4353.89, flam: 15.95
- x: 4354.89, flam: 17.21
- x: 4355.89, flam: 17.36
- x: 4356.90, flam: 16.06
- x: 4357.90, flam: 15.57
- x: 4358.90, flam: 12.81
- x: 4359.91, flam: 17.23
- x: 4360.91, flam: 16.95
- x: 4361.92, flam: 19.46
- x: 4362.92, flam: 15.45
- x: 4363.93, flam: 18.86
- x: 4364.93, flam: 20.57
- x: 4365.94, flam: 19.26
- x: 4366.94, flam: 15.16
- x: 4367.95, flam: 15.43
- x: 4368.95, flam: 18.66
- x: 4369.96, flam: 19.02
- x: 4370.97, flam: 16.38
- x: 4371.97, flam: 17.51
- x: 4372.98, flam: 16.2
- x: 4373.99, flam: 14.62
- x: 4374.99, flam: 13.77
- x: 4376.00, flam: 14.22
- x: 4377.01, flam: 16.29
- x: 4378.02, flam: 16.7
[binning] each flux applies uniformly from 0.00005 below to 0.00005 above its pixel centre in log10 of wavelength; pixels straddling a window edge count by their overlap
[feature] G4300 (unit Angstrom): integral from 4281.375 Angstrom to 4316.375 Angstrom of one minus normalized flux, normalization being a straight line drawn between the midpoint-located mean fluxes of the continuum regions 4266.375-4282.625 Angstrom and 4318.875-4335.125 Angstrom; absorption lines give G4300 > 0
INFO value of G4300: 6.0 Angstrom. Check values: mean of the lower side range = 12.6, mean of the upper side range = 15.2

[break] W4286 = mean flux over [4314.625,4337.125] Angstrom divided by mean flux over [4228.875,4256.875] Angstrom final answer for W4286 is 1.18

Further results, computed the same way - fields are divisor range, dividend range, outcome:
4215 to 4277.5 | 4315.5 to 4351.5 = 1.21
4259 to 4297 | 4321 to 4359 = 1.15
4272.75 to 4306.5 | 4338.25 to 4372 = 1.32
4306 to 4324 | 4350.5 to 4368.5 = 1.21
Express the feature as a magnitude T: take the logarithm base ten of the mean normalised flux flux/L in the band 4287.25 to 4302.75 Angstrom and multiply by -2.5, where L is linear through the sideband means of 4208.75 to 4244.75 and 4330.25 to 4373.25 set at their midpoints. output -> 0.29 mag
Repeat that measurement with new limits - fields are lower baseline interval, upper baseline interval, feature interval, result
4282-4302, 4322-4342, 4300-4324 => 0.093 mag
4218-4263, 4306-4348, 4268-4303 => 0.119 mag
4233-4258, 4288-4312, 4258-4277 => -0.036 mag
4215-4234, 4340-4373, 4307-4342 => 0.108 mag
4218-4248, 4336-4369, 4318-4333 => 0.013 mag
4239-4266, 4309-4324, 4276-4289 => -0.033 mag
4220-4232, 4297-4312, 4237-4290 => -0.235 mag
